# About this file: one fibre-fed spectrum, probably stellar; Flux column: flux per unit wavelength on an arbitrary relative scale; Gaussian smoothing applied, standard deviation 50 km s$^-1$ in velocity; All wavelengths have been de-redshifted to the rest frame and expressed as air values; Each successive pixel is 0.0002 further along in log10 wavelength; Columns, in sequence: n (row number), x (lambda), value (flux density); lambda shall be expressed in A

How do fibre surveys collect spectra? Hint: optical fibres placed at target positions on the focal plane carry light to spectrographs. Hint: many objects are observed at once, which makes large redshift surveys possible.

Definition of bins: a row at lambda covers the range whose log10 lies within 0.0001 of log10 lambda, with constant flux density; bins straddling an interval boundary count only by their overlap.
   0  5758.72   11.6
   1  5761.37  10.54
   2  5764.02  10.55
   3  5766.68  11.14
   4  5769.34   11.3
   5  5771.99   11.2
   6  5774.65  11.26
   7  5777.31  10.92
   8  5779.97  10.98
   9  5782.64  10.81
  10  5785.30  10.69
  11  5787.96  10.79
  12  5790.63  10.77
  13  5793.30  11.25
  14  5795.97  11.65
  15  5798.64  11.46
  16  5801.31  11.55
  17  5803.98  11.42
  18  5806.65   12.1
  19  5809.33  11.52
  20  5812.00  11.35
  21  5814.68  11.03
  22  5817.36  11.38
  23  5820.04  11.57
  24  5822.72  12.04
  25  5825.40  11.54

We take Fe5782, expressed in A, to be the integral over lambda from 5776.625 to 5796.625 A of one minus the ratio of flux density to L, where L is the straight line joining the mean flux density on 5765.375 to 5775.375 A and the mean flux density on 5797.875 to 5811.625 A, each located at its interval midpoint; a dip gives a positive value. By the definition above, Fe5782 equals 0.8 A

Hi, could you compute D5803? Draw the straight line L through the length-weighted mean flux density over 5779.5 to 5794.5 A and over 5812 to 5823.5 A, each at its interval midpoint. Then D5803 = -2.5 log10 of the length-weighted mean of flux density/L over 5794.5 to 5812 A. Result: -0.04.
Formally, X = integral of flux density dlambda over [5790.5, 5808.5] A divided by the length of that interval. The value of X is 11.5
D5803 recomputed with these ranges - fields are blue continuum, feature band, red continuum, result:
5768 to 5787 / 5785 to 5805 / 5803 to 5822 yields 0.00 mag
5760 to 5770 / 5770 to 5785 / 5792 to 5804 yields 0.01 mag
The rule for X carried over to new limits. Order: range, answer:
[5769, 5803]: 11.1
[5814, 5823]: 11.5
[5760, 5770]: 10.9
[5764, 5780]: 11.1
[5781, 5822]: 11.3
